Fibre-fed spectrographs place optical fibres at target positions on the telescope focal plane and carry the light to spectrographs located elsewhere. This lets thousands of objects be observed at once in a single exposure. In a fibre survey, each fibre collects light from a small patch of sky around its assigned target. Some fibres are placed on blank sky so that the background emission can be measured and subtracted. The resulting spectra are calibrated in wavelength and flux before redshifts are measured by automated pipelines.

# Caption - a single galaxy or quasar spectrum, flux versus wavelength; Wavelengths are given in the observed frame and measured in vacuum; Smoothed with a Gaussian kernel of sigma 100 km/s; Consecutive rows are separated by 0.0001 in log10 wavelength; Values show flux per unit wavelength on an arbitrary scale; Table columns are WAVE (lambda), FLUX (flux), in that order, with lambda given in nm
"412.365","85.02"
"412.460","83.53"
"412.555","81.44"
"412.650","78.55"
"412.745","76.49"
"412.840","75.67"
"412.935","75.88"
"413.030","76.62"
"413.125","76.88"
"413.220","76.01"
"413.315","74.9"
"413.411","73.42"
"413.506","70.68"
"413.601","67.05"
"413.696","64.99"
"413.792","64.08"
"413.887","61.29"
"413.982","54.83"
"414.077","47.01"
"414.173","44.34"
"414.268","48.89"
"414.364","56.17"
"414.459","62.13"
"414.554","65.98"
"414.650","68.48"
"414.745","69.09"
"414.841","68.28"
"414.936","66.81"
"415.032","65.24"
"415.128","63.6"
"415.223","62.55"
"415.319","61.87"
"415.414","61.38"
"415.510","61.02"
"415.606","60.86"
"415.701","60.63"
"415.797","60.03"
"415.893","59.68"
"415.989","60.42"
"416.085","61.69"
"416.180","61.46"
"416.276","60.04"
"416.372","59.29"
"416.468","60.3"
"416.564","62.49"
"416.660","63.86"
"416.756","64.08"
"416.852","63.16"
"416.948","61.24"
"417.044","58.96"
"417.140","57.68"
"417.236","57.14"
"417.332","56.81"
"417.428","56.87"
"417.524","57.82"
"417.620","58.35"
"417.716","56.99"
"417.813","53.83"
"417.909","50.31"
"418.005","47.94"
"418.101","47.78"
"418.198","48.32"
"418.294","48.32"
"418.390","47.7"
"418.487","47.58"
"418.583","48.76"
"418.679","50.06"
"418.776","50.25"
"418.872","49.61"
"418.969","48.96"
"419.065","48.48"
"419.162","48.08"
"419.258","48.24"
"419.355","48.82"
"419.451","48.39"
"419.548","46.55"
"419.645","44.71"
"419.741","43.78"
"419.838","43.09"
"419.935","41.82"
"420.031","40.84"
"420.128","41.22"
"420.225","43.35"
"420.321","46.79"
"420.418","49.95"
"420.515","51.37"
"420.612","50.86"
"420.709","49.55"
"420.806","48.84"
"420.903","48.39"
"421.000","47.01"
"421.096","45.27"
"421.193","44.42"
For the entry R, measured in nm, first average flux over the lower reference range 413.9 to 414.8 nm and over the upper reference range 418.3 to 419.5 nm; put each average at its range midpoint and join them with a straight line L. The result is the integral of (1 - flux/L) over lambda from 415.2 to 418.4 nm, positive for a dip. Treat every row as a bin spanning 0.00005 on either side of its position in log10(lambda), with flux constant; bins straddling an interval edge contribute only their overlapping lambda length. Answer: -0.31 nm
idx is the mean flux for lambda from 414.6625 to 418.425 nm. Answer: 59.2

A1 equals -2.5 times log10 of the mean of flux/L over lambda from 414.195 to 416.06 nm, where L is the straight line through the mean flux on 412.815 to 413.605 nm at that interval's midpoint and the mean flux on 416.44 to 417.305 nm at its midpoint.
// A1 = 0.09 mag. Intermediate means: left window 74.5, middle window 62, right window 60.9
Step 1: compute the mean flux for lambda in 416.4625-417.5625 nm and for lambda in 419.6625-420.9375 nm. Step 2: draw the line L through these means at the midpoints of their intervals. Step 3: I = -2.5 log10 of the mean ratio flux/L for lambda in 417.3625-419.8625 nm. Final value 0.075 mag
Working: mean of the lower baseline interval 60.1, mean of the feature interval 49.7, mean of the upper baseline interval 46.1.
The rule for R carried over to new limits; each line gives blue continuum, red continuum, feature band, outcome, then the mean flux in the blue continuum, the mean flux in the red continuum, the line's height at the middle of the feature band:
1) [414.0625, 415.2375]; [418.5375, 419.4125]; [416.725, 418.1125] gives -0.09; 61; 49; 53.3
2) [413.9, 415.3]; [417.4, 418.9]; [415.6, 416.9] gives -0.12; 60.3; 51.2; 56.1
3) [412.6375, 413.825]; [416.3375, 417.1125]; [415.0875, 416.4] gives 0.08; 73.1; 61.6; 64.8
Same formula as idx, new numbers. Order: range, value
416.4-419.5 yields 53.7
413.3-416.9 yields 62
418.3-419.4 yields 48.8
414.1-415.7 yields 61.4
